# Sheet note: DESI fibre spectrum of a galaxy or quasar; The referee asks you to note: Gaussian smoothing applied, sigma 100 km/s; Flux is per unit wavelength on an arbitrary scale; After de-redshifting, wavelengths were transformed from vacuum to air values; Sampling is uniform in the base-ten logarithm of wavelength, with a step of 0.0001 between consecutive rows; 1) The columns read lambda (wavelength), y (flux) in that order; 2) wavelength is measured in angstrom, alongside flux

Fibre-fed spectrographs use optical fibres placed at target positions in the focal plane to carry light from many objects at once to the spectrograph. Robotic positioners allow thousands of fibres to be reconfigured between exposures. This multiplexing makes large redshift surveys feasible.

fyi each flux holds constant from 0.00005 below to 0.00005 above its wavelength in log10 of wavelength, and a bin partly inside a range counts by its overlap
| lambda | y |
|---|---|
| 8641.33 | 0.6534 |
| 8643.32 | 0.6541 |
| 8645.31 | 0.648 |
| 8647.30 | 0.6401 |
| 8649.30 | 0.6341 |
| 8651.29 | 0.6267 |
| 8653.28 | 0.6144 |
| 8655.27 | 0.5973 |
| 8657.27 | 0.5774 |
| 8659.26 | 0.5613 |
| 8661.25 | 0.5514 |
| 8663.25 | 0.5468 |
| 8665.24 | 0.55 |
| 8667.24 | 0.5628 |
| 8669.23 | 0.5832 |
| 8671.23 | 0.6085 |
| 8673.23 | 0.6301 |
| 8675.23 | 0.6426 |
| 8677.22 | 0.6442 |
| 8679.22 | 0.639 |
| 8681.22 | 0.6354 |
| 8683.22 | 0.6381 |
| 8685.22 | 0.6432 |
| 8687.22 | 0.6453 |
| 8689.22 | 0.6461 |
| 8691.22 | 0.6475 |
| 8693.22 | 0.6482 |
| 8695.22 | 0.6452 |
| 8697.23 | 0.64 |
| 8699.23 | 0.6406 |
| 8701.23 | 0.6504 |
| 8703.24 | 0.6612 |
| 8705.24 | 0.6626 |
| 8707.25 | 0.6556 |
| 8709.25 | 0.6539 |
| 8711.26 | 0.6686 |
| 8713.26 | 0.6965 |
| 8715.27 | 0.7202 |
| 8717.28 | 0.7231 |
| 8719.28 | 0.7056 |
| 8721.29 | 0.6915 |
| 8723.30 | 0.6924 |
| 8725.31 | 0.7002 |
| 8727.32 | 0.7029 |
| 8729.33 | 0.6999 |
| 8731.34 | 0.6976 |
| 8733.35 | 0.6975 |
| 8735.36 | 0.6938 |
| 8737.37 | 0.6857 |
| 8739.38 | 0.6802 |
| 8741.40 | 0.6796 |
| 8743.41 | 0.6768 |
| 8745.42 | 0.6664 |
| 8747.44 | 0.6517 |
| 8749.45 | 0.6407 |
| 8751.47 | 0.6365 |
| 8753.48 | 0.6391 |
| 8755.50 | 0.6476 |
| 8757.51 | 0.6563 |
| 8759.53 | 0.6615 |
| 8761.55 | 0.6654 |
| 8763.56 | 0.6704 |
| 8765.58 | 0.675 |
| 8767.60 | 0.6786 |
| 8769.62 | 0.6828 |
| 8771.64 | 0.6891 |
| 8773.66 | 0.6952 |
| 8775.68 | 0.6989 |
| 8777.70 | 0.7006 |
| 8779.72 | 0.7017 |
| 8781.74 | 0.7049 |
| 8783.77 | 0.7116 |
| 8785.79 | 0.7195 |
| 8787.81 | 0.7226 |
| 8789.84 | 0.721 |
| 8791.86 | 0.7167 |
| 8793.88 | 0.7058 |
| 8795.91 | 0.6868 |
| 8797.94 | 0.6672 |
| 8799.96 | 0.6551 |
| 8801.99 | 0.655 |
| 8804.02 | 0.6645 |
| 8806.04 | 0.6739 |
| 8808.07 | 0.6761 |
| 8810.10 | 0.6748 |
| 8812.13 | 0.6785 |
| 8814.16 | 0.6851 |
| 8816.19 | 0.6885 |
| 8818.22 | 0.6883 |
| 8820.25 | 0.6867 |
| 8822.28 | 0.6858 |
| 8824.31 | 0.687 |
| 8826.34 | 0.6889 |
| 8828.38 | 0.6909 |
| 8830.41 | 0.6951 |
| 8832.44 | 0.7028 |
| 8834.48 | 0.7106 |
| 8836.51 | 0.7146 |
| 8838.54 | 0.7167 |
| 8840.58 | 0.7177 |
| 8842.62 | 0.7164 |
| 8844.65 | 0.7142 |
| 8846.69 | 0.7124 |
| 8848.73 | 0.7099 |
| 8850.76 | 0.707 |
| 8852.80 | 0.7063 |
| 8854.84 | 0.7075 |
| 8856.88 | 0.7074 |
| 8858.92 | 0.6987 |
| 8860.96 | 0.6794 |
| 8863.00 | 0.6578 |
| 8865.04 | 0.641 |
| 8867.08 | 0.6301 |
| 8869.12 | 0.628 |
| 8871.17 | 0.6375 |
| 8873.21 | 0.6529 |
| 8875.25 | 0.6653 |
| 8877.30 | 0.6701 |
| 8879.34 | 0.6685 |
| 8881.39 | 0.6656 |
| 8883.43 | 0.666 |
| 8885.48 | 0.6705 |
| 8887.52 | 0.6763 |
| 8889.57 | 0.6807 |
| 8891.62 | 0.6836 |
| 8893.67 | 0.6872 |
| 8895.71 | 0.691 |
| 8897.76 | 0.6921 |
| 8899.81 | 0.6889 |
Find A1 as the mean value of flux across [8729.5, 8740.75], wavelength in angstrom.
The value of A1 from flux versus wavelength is 0.691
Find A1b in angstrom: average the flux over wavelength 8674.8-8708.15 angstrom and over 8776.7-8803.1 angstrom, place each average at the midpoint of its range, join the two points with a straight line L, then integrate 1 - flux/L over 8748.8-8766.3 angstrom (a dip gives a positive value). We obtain 0.7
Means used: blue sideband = 0.646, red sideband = 0.697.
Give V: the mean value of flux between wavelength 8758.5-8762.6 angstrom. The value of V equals 0.664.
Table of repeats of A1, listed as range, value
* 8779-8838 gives 0.692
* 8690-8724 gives 0.67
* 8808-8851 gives 0.698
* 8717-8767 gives 0.677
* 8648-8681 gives 0.599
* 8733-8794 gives 0.683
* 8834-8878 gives 0.686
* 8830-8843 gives 0.711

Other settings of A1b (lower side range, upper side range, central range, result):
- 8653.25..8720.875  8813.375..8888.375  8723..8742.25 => -1.33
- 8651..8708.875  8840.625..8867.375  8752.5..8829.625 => -1.93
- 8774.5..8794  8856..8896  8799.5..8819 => 0.68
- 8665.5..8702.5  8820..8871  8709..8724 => -1.23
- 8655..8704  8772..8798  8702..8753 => -1.87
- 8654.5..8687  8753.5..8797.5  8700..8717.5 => -1.12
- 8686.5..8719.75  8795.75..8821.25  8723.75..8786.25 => -1.00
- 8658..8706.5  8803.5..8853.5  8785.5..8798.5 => -0.55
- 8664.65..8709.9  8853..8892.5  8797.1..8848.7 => -2.43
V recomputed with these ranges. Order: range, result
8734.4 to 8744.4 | 0.683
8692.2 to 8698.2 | 0.644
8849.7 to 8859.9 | 0.706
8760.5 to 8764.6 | 0.668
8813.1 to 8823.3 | 0.687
